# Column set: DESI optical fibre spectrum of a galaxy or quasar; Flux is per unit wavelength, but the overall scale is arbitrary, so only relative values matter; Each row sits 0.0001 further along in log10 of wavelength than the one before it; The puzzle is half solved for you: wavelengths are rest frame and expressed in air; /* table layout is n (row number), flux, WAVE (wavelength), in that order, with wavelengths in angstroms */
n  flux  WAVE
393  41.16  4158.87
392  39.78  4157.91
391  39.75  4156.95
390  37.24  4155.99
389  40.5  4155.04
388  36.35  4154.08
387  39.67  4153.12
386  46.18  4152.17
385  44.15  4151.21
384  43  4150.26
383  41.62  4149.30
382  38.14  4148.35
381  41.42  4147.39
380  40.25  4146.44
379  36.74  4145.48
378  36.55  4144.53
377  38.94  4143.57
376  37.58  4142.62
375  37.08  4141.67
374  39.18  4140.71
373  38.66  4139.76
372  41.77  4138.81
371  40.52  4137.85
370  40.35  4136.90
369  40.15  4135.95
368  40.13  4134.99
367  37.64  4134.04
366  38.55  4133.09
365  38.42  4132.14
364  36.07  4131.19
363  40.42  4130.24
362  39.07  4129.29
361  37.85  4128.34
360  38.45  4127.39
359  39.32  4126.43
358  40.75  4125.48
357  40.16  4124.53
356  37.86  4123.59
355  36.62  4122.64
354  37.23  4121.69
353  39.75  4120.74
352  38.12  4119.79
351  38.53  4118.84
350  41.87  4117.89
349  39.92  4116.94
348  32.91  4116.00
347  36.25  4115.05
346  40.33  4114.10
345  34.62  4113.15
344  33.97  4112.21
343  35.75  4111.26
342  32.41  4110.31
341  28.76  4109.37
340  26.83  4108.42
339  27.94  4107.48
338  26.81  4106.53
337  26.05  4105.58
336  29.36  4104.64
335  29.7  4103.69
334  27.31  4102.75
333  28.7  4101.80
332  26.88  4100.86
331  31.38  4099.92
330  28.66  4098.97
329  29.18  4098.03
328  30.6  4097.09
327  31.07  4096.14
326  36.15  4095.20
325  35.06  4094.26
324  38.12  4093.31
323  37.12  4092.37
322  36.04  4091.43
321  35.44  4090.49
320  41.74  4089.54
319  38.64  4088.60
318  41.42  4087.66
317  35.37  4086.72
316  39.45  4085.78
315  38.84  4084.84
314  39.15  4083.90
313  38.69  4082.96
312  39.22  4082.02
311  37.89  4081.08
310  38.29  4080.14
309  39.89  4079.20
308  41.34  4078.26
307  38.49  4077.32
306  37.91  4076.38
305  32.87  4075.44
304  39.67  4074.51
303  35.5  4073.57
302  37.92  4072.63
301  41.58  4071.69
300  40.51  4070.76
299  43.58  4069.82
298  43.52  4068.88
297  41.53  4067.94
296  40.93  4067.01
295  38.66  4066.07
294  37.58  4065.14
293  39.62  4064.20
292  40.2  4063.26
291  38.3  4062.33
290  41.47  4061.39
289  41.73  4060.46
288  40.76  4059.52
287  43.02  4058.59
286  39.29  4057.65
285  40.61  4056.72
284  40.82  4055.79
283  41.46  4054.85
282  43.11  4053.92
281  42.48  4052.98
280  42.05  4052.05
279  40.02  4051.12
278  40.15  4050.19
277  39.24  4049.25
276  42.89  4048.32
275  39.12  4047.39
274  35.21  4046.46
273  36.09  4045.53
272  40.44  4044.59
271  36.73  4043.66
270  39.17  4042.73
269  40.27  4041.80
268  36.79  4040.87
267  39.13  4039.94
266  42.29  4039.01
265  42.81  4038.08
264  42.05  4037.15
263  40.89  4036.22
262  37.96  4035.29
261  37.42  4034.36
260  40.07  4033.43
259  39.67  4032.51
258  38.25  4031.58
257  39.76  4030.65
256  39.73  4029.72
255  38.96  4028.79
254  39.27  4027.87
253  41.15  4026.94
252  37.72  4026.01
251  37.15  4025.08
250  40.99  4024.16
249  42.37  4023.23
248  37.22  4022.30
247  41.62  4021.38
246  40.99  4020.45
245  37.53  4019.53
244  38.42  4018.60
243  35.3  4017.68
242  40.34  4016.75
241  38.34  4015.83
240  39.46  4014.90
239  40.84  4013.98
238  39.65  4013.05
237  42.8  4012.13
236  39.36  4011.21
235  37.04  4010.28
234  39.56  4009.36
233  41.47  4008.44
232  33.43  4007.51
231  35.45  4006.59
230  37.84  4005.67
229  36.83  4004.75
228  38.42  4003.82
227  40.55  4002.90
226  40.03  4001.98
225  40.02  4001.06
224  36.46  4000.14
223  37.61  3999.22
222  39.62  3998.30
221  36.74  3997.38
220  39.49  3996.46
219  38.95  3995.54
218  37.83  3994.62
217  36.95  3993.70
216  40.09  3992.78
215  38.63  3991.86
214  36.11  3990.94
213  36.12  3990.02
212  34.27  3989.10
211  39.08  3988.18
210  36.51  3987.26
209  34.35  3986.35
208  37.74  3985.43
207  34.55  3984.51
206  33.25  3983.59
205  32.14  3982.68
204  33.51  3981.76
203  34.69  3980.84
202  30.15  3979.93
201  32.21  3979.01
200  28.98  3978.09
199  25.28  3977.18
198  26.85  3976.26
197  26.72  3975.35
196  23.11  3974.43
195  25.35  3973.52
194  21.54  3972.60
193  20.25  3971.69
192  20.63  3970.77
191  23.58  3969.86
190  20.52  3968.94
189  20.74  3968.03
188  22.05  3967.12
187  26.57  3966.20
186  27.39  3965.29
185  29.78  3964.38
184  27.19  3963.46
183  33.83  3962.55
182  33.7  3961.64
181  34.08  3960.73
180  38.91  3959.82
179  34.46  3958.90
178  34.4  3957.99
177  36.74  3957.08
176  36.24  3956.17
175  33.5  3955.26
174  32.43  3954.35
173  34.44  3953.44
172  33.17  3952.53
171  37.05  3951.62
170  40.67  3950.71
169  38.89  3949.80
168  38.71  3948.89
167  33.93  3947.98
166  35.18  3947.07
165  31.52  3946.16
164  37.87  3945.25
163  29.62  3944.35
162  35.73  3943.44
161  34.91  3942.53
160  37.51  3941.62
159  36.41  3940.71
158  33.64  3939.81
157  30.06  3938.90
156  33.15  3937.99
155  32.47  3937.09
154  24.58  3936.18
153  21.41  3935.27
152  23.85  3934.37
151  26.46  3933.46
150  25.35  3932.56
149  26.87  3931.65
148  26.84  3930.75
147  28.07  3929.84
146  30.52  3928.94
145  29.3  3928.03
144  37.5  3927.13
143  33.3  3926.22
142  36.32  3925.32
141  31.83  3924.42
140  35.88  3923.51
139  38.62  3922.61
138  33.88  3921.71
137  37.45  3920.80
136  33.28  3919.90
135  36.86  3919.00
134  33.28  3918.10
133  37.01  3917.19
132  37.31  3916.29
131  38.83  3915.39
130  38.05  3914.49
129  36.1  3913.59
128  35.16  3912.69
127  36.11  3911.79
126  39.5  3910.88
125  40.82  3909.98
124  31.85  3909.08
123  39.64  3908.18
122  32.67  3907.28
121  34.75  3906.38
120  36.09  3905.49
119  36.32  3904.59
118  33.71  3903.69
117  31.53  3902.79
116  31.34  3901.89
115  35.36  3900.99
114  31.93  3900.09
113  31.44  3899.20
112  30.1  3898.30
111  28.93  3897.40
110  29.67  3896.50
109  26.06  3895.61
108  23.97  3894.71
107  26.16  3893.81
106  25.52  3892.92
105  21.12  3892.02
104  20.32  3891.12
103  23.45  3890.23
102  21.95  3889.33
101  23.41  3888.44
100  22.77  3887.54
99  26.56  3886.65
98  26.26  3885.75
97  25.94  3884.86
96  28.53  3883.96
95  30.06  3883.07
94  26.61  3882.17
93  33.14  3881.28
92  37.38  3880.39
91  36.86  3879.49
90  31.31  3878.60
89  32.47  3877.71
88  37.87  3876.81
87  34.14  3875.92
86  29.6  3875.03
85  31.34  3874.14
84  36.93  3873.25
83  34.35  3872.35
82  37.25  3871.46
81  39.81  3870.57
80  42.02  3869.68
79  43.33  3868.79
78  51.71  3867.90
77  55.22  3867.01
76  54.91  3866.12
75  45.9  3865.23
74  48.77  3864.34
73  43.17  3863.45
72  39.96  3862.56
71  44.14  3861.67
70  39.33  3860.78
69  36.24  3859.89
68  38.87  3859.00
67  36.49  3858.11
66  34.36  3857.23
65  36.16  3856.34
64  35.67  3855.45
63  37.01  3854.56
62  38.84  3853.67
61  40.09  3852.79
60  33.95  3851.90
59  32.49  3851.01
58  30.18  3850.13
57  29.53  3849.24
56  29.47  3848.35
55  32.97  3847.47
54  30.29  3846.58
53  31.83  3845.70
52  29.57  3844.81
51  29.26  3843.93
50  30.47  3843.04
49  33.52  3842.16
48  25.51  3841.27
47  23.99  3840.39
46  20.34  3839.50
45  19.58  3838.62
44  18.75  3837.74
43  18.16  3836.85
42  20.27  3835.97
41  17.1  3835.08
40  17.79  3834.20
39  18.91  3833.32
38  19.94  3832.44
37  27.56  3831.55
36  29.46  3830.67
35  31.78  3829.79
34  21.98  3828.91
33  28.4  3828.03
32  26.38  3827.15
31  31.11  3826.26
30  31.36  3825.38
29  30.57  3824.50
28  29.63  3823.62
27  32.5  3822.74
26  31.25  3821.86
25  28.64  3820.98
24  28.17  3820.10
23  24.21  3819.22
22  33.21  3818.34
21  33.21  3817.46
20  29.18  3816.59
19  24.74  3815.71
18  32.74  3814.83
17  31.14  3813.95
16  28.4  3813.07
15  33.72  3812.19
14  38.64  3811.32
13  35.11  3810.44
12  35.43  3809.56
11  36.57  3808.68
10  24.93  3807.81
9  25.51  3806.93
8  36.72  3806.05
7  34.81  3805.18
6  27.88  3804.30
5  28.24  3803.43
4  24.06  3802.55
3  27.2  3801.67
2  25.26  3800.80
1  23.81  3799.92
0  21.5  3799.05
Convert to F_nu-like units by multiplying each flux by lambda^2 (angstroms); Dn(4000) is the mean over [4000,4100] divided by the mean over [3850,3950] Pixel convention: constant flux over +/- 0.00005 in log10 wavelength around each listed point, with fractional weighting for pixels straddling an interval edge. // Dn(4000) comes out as 1.24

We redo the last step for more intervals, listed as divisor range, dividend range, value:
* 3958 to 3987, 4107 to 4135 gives 1.37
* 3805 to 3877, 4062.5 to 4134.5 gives 1.28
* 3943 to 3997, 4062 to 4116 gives 1.17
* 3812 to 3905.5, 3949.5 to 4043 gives 1.22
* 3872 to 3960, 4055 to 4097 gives 1.30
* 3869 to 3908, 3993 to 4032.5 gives 1.35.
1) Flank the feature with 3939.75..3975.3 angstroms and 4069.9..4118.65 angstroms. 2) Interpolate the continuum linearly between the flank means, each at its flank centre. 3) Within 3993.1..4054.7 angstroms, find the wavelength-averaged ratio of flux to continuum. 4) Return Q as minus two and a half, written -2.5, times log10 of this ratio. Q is -0.181 mag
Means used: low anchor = 31.4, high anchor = 35.2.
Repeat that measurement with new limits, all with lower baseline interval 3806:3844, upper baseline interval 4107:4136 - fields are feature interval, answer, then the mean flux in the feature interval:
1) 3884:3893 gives 0.24 mag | 23.9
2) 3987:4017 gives -0.16 mag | 38.4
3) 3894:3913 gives -0.10 mag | 33.1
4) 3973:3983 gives 0.13 mag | 28.9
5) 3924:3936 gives 0.07 mag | 28.9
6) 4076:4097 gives -0.06 mag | 37.8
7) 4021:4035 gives -0.16 mag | 39.4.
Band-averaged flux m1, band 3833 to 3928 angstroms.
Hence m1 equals 32.9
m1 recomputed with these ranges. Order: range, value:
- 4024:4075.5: 39.9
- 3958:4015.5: 33.6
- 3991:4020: 38.5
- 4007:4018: 39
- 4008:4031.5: 39.5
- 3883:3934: 31.4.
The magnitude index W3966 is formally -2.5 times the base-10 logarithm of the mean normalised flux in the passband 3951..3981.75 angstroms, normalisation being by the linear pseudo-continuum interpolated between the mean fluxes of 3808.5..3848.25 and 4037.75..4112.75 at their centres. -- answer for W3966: 0.13 mag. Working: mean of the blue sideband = 28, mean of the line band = 29.4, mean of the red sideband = 37.2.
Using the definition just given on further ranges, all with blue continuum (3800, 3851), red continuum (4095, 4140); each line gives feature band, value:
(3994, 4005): -0.190 mag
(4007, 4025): -0.196 mag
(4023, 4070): -0.194 mag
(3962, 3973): 0.271 mag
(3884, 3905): 0.087 mag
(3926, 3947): 0.003 mag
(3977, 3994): -0.083 mag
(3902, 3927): -0.178 mag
